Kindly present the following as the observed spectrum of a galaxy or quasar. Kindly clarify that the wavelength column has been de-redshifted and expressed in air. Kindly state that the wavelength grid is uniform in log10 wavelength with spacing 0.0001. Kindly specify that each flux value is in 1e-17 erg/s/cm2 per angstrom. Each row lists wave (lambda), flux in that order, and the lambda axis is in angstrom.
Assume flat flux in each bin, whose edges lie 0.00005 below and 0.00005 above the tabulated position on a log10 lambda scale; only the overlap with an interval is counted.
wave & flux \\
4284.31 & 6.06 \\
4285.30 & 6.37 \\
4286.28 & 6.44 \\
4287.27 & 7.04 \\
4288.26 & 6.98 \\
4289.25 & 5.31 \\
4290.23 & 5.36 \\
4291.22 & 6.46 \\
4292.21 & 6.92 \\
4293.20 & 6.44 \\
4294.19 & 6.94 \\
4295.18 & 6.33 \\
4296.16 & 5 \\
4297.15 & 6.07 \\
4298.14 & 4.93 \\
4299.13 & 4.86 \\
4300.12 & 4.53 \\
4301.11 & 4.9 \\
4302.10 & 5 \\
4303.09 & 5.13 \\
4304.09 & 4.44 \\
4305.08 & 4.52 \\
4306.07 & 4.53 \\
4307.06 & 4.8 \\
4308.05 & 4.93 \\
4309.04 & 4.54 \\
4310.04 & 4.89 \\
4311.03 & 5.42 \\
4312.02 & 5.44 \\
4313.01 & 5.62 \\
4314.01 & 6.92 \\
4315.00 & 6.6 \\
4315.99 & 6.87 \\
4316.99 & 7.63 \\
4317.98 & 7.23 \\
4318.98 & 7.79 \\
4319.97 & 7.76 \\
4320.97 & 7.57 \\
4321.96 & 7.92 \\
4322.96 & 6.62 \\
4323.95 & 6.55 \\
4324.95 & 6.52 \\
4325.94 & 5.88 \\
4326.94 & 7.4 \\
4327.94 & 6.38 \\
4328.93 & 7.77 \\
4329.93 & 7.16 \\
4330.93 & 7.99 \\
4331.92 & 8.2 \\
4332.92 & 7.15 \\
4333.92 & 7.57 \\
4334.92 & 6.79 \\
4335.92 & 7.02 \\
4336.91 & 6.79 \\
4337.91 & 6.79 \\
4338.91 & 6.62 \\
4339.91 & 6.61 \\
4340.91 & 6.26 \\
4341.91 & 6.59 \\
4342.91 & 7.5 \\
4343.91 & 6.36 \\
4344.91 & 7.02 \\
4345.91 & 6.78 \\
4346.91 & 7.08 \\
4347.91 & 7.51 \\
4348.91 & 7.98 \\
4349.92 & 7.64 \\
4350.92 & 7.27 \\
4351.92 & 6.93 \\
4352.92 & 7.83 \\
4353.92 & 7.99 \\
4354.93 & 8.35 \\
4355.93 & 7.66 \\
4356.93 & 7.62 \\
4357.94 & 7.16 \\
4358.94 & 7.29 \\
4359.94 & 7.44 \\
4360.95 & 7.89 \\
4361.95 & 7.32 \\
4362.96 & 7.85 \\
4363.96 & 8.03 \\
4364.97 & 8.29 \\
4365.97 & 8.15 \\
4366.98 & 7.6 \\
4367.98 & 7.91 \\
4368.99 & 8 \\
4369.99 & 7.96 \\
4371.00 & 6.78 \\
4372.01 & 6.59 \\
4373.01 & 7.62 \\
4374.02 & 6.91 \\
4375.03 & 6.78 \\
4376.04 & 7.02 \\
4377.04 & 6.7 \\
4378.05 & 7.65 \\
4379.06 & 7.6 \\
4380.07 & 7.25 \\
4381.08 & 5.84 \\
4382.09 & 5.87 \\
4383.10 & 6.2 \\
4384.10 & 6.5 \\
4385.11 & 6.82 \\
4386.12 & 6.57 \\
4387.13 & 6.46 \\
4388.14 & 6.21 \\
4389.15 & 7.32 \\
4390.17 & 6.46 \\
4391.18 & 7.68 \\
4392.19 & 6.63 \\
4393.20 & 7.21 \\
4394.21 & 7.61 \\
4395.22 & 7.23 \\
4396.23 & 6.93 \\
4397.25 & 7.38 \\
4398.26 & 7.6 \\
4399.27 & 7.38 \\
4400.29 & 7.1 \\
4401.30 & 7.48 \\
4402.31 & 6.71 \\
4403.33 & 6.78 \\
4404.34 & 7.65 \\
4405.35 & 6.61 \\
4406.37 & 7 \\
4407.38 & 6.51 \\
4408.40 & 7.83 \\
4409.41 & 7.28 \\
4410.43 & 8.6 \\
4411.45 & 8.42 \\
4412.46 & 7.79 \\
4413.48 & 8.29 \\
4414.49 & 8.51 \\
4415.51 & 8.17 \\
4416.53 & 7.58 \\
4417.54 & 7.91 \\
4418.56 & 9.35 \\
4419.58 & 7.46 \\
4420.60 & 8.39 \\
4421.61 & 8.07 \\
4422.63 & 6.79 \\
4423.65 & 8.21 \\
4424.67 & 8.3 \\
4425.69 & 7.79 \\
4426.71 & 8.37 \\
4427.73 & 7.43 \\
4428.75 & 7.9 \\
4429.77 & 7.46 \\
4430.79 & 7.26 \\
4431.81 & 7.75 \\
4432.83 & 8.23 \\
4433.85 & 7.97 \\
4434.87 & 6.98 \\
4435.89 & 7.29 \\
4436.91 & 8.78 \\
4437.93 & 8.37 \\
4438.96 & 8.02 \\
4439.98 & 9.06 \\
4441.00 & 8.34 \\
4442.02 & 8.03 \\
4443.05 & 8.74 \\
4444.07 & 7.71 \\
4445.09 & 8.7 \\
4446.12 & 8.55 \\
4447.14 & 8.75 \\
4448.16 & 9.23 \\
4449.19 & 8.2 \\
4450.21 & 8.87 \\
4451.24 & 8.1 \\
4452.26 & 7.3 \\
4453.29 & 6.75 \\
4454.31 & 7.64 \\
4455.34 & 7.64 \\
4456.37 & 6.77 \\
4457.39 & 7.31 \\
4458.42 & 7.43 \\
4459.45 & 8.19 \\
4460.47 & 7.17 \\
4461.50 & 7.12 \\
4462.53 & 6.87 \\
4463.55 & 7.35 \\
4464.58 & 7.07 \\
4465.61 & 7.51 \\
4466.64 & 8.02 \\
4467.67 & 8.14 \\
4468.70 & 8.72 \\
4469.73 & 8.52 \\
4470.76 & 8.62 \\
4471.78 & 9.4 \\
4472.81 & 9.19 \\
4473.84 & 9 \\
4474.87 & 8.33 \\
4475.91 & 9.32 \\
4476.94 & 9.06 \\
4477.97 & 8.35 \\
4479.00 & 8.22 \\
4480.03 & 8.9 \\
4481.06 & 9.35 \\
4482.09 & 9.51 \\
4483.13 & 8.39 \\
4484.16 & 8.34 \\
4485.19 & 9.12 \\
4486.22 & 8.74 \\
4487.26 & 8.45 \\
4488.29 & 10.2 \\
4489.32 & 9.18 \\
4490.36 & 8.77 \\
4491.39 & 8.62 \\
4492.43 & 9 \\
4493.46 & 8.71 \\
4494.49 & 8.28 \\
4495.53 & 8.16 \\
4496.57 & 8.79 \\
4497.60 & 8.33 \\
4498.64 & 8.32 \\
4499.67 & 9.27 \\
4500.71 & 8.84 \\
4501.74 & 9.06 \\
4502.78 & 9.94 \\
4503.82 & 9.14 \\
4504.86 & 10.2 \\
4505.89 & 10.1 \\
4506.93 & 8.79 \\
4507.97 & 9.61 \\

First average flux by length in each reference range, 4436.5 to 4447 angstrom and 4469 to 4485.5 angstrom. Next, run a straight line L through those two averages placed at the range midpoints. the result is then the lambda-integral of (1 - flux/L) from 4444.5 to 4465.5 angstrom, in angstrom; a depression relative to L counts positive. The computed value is 2.1 angstrom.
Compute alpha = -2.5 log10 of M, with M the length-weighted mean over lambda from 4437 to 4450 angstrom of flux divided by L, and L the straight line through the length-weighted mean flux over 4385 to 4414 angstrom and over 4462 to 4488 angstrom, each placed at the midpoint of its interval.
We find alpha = -0.07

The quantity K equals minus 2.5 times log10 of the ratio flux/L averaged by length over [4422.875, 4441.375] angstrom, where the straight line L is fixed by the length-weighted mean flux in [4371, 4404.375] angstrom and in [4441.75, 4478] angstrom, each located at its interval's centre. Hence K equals -0.04 mag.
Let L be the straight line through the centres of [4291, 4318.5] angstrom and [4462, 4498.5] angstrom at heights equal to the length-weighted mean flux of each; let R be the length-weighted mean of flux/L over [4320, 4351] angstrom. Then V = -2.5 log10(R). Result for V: -0.154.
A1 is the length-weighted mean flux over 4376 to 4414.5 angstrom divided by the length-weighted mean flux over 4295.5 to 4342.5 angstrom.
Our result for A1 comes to 1.14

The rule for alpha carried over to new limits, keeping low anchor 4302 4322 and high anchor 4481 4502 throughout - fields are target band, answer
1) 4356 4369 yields -0.14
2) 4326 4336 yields -0.17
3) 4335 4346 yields -0.06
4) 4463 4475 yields 0.02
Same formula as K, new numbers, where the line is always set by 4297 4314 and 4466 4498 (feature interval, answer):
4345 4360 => -0.24 mag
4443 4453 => -0.04 mag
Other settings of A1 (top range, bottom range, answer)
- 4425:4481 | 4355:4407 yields 1.12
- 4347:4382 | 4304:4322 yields 1.23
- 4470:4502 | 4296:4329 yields 1.48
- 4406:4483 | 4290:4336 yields 1.29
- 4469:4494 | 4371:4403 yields 1.28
